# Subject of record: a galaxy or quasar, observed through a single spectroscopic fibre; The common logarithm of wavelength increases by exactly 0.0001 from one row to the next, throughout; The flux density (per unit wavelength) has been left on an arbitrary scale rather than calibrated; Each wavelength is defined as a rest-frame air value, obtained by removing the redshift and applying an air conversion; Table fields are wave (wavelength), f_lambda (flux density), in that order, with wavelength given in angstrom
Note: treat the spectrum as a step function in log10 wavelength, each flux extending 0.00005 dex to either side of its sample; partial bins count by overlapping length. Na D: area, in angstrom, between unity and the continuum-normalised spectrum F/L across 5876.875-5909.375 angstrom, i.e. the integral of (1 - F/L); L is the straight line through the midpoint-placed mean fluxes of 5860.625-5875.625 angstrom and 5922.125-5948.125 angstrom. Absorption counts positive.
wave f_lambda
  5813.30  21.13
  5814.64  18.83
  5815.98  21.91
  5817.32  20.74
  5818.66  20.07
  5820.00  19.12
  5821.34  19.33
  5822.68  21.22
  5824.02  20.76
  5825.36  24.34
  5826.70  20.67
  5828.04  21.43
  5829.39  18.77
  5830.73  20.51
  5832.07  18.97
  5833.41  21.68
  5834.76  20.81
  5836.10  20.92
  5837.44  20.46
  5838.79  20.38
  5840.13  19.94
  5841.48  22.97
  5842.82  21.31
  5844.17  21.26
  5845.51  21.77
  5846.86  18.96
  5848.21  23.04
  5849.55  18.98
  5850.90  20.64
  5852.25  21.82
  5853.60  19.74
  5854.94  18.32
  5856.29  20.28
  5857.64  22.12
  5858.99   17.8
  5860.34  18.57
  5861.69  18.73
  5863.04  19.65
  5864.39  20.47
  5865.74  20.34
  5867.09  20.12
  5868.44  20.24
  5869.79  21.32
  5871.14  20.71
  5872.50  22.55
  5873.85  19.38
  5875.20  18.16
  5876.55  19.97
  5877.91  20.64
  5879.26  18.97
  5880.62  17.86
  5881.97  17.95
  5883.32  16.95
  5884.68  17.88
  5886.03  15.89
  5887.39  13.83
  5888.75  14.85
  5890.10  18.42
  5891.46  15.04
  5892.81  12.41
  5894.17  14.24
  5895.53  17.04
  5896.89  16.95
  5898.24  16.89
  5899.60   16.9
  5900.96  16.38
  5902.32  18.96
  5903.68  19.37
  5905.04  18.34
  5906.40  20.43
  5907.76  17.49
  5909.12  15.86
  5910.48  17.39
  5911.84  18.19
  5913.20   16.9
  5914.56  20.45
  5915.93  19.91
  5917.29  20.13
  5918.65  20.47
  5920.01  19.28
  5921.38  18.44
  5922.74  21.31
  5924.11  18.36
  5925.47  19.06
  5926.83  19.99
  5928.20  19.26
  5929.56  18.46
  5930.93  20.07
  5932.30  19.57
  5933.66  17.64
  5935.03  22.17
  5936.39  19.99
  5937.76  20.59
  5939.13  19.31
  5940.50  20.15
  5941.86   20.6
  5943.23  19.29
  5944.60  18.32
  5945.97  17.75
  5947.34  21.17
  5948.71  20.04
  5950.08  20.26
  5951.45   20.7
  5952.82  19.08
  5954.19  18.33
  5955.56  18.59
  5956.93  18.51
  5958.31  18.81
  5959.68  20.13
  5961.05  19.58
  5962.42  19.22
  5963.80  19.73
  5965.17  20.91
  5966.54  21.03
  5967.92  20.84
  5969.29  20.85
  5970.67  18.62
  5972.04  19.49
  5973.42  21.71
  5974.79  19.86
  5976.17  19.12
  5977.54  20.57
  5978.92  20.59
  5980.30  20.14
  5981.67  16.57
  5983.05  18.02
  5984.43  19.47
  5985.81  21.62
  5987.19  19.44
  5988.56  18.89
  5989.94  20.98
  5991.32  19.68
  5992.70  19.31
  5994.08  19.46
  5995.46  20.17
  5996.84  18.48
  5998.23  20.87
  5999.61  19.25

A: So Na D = 4.6 angstrom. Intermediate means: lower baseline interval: 20.1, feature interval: 17.1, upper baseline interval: 19.6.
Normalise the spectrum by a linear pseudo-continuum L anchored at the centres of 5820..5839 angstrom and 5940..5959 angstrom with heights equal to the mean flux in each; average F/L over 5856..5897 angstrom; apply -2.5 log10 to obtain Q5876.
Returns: 0.10 mag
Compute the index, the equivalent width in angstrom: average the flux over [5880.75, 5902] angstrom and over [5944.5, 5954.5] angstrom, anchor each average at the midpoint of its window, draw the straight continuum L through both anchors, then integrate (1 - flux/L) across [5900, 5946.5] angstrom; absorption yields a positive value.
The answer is -2.76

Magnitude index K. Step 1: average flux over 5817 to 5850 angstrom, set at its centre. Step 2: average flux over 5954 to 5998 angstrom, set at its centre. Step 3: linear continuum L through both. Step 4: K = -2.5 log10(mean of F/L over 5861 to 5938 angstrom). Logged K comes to 0.09 mag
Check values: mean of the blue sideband 20.8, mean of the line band 18.6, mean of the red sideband 19.7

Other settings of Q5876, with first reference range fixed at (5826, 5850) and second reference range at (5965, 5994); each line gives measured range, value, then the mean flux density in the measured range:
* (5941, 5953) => 0.018 mag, 19.7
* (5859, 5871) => 0.038 mag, 19.9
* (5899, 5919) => 0.104 mag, 18.5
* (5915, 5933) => 0.035 mag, 19.6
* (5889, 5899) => 0.275 mag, 15.8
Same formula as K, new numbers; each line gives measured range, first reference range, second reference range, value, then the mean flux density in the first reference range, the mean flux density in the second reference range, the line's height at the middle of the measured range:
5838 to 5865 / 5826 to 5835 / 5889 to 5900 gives -0.08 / 20.4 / 15.9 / 18.9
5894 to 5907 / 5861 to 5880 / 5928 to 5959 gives 0.13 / 20.1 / 19.5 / 19.8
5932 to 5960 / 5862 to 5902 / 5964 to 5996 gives -0.02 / 18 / 19.9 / 19.2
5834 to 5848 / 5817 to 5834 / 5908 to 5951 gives -0.03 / 20.6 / 19.4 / 20.4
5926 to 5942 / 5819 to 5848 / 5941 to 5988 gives 0.01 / 20.8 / 19.7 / 19.9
